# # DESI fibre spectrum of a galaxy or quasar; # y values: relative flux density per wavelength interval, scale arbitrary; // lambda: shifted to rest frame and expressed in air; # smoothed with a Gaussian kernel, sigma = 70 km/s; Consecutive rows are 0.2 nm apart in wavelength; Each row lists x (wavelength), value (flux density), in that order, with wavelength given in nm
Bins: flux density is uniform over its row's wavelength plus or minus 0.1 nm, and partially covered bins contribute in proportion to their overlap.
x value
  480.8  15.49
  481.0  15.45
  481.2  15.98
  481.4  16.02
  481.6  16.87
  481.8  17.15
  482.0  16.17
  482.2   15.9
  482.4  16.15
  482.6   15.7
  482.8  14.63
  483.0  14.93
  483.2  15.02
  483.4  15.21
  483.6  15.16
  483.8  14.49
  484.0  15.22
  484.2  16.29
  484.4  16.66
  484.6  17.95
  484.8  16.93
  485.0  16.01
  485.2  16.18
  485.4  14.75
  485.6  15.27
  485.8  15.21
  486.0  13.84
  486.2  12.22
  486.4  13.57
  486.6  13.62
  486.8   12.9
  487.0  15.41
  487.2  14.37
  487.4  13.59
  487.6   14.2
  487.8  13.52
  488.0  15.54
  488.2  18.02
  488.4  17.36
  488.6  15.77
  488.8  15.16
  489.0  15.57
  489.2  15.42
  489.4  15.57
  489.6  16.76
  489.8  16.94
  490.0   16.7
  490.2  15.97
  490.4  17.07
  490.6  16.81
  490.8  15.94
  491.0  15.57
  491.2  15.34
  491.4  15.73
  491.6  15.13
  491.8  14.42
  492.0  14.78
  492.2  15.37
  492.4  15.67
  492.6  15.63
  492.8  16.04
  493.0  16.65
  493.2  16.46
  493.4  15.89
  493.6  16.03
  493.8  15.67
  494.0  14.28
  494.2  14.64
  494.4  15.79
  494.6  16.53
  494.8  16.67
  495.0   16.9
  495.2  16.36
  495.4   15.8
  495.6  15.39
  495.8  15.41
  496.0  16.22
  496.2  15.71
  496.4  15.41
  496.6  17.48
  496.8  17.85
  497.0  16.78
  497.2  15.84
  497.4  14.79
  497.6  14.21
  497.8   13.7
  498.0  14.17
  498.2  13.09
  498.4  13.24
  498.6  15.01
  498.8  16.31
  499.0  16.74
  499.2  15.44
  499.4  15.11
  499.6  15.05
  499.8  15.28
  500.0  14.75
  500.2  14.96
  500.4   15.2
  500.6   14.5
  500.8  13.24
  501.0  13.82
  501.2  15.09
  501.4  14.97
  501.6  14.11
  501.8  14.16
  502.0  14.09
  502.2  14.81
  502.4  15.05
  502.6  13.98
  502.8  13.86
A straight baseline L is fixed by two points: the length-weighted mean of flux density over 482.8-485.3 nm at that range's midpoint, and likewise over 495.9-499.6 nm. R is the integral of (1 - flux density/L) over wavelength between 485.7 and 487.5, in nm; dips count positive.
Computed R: 0.21 nm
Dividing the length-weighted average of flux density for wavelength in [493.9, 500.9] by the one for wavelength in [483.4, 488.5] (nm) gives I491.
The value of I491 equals 1.02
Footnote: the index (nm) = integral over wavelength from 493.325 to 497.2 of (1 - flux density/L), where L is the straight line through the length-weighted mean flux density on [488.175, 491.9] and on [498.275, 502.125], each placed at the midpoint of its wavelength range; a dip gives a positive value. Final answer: -0.17 nm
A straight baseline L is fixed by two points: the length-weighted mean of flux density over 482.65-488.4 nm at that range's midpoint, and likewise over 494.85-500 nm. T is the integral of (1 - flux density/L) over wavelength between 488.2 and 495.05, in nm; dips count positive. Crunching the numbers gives -0.28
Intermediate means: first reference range 15.1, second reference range 15.5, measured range 15.9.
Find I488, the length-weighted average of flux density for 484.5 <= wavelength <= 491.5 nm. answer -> 15.5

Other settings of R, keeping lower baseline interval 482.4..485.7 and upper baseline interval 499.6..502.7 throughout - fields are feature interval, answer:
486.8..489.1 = 0.029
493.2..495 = -0.095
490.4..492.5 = -0.051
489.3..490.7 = -0.116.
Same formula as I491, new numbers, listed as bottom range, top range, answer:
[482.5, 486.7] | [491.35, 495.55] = 1.04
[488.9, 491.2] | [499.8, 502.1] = 0.90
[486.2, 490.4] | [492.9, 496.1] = 1.04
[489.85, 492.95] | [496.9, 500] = 0.95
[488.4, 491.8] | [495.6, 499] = 0.96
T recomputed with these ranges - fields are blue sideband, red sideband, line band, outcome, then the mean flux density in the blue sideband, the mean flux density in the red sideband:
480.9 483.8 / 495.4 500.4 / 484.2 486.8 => 0.08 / 15.7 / 15.3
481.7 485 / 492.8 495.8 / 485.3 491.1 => 0.23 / 15.9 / 15.9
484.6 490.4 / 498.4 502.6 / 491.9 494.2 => -0.08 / 15.3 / 14.8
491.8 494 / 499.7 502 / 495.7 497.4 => -0.12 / 15.7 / 14.5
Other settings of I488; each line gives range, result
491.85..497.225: 16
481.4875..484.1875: 15.6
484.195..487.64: 14.9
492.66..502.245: 15.3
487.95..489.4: 16.1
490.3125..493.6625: 15.8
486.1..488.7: 14.6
